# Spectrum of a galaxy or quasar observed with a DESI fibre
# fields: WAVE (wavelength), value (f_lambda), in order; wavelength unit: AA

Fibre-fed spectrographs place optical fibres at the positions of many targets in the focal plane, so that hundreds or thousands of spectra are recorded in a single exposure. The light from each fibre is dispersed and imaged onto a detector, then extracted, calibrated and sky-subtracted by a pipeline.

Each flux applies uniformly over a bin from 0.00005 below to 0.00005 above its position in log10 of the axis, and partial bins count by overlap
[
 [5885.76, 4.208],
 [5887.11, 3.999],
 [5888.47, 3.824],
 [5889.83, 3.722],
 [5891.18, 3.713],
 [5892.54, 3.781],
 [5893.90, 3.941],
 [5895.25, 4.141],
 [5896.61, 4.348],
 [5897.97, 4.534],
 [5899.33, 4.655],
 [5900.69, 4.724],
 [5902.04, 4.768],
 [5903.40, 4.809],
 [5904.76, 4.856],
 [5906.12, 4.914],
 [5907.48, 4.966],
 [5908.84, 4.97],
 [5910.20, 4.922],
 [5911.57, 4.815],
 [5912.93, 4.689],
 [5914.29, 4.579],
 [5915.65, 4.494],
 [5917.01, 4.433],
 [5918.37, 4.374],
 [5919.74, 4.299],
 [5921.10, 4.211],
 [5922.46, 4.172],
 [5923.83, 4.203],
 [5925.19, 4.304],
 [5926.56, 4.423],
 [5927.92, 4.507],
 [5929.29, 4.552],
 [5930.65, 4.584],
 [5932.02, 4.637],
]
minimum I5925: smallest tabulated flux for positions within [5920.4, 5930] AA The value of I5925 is 4.172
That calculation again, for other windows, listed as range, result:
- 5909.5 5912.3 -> 4.815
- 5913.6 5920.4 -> 4.299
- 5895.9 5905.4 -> 4.348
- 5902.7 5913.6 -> 4.689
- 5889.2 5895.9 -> 3.713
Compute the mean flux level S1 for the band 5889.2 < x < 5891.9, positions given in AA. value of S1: 3.72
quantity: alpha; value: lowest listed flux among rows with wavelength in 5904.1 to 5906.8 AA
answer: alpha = 4.856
